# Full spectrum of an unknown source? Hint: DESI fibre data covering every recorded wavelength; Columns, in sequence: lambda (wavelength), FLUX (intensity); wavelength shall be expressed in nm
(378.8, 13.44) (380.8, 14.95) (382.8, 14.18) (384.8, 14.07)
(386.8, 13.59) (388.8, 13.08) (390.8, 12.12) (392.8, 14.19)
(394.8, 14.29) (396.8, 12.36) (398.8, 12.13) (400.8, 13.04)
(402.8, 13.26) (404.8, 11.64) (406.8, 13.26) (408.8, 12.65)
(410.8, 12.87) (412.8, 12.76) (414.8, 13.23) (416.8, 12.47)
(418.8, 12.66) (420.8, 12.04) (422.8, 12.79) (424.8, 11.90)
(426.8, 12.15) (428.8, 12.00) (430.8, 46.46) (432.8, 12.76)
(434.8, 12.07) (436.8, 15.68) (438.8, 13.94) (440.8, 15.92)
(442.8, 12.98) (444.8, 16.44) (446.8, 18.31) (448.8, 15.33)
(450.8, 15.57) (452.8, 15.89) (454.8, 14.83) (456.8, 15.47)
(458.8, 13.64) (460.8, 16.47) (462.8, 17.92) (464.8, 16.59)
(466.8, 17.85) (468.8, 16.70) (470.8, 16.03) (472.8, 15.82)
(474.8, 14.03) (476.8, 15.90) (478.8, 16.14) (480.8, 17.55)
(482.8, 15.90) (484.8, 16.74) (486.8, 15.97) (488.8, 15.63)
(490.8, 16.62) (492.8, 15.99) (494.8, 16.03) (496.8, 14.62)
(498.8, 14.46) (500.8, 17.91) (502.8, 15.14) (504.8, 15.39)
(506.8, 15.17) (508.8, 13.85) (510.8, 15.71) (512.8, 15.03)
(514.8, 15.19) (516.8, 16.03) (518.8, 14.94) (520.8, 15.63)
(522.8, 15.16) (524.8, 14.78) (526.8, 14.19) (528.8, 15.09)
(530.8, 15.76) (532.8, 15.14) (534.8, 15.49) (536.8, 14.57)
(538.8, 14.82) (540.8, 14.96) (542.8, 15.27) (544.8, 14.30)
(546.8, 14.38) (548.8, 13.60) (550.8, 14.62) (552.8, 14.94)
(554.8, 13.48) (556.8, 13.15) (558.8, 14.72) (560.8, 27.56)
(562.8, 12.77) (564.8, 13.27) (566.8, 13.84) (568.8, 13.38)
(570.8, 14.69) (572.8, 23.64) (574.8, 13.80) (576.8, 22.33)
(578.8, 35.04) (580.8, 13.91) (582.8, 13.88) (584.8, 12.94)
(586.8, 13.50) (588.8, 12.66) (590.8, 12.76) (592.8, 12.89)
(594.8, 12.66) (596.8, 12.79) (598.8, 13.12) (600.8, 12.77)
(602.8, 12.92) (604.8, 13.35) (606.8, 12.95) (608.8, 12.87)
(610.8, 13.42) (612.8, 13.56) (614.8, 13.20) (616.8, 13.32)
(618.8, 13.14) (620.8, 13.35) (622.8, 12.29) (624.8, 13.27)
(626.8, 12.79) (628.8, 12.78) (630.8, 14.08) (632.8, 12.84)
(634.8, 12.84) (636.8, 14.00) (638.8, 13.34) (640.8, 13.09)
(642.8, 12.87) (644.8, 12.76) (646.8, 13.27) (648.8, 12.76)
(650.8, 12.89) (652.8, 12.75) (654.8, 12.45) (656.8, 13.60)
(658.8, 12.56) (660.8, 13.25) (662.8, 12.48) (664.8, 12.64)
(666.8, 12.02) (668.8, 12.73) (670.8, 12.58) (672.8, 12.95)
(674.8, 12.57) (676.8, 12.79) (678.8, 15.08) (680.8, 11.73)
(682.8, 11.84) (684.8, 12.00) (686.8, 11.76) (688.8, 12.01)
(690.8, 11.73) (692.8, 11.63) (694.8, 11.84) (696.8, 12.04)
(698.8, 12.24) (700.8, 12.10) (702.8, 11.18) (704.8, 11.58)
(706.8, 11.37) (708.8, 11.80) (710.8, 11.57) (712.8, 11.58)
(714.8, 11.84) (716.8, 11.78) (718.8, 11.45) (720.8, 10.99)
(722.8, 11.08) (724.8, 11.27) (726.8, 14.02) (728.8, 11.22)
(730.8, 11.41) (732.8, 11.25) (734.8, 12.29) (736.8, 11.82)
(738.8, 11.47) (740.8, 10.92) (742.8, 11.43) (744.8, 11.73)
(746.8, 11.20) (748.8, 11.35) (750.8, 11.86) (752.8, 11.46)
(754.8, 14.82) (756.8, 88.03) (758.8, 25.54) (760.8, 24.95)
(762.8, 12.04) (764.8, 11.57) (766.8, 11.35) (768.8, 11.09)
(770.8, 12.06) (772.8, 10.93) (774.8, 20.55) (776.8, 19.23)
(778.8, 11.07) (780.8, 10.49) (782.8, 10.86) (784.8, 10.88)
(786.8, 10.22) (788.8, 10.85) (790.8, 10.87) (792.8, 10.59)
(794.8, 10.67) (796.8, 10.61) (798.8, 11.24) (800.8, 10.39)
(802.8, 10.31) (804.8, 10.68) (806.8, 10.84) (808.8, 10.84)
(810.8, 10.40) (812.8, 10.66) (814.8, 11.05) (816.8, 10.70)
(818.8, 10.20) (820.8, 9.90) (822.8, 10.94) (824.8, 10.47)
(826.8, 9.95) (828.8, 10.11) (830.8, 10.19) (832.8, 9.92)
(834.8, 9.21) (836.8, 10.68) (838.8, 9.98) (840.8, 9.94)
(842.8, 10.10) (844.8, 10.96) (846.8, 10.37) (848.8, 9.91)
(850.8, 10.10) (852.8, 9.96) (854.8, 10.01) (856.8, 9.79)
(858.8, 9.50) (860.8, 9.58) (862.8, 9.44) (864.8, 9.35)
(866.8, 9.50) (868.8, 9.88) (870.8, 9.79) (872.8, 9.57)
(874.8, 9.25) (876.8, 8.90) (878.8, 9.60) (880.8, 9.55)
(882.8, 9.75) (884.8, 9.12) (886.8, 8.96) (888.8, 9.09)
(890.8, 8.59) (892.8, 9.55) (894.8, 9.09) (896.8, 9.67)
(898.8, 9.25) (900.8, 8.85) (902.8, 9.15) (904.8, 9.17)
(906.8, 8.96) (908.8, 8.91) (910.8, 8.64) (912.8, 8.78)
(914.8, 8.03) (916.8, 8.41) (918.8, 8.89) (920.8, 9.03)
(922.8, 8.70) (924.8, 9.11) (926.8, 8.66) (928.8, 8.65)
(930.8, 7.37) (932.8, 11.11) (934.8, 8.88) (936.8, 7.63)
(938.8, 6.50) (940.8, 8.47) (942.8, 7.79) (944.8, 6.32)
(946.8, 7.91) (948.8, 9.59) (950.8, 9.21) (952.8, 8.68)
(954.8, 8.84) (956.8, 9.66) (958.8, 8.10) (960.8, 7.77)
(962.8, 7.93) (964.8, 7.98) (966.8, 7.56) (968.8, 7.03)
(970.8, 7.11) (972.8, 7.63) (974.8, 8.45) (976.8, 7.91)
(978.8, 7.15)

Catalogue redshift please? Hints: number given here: 0.154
